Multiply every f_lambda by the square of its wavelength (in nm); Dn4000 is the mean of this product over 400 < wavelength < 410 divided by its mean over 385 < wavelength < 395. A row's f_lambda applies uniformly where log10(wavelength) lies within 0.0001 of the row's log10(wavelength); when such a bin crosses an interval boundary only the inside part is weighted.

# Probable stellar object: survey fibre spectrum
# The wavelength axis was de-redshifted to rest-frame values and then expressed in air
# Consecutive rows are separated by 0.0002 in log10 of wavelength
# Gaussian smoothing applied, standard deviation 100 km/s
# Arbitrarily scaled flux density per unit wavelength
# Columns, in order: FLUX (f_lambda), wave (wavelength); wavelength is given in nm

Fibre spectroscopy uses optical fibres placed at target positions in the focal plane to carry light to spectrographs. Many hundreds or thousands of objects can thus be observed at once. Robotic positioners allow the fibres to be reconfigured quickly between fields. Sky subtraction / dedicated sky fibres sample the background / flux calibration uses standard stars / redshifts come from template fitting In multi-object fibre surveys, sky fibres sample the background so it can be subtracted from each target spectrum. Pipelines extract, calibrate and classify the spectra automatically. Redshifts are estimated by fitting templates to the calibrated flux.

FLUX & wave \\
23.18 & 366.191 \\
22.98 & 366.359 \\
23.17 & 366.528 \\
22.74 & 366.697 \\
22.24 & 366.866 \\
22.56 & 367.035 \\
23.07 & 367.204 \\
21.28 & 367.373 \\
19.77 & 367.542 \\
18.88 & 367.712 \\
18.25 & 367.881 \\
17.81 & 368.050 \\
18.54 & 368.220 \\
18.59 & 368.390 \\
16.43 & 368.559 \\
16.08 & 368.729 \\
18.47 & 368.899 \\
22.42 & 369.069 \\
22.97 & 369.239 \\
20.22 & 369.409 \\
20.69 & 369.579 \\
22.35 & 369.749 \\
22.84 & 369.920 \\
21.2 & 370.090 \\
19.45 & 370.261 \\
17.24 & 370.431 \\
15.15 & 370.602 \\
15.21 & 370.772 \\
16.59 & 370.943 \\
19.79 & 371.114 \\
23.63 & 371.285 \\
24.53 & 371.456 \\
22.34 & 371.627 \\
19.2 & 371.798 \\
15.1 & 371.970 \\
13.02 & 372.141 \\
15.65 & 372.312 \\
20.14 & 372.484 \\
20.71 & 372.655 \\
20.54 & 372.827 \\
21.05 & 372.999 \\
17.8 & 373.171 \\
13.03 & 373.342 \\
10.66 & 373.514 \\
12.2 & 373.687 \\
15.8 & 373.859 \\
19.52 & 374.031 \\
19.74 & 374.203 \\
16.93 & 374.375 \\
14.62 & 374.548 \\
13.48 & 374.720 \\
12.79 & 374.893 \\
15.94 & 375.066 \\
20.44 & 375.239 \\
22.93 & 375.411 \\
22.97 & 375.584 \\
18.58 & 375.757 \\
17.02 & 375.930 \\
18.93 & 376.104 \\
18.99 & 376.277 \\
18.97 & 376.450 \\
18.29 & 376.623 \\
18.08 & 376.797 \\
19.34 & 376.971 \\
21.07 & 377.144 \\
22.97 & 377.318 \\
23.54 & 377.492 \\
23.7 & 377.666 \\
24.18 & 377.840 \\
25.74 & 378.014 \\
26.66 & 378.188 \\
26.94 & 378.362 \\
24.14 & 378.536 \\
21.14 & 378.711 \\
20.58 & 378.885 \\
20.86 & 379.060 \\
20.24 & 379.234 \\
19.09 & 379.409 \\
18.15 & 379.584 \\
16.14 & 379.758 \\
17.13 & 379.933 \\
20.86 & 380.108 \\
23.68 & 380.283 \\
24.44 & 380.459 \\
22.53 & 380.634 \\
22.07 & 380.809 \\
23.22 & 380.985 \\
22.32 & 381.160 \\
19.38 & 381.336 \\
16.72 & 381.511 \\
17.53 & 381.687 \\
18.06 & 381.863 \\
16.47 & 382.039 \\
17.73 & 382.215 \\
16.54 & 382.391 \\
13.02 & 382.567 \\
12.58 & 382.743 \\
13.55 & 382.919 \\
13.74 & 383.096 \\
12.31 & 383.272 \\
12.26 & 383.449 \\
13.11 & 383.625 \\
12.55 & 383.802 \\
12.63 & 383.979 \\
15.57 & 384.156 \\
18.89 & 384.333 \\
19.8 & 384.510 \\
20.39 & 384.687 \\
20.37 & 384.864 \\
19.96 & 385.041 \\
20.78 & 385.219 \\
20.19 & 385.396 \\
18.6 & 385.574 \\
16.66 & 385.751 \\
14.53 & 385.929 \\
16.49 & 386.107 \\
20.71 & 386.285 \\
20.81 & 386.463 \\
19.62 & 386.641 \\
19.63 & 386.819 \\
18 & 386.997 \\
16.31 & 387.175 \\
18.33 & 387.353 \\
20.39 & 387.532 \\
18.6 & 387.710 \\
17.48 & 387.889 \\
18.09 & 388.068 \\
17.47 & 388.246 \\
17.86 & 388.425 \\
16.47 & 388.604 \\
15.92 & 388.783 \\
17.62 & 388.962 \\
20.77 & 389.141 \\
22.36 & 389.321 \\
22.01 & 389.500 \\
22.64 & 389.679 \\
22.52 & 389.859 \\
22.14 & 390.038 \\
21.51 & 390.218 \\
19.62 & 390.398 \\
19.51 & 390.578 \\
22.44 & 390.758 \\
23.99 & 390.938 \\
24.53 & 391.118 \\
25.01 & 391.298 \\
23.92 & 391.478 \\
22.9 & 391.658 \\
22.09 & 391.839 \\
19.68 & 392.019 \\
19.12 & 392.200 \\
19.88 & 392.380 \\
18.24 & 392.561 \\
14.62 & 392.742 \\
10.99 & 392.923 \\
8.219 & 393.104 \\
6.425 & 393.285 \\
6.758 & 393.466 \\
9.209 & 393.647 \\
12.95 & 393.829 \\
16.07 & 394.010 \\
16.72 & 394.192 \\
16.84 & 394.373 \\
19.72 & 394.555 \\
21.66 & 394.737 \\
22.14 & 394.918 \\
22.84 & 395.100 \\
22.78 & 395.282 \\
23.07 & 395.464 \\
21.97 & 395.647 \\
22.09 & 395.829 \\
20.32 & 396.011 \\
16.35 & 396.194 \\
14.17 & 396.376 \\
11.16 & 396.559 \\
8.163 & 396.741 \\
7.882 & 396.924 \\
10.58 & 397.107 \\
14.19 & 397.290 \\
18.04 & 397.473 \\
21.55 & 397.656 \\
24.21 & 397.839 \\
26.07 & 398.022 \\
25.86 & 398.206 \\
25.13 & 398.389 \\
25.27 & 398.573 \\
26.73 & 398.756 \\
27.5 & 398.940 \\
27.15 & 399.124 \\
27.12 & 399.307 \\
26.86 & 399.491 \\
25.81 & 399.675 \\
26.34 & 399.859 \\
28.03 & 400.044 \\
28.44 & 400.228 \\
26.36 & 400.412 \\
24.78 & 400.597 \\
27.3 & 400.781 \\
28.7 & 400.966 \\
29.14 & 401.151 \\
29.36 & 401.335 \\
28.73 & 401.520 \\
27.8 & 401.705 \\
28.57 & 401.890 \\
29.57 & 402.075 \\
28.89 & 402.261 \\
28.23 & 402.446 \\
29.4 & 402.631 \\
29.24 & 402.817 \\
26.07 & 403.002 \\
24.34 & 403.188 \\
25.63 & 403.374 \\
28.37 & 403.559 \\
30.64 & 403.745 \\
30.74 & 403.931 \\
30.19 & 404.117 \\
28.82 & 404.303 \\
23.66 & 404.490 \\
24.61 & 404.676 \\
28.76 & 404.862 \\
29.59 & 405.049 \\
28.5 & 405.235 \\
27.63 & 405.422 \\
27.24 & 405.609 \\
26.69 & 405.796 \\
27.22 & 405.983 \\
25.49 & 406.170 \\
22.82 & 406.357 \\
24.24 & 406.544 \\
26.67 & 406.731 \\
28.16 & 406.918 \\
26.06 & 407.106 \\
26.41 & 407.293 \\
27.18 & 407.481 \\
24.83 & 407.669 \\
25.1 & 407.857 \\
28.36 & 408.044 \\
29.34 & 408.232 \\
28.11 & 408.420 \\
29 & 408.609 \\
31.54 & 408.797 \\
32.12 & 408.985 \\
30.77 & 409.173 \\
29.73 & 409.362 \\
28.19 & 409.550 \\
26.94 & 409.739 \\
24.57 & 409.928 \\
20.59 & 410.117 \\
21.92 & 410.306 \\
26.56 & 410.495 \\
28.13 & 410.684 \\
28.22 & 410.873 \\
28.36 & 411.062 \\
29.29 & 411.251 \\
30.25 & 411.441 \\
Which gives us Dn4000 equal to 1.62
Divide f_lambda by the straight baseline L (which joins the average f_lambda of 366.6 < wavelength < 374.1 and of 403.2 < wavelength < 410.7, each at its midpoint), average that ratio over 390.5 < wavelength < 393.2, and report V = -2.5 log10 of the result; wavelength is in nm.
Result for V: 0.208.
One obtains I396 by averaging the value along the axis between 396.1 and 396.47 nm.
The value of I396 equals 15.2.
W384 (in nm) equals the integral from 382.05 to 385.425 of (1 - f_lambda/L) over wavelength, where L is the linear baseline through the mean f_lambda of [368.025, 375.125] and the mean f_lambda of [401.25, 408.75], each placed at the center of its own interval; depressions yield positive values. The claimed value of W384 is 0.864 nm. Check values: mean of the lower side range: 18.1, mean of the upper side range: 27.5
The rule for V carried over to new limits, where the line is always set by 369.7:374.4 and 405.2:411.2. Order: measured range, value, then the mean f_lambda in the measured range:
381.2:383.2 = 0.276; 16.1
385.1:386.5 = 0.167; 18.5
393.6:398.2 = 0.325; 17.9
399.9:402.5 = -0.110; 28.1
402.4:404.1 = -0.092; 28.2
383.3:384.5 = 0.415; 14.4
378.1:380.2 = -0.055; 21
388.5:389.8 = 0.140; 19.7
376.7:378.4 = -0.177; 23.1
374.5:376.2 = 0.072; 17.8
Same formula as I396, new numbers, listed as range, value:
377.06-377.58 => 22.5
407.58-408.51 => 27.2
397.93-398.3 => 26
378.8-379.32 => 20.6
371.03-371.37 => 21.7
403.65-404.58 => 28.8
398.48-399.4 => 26.8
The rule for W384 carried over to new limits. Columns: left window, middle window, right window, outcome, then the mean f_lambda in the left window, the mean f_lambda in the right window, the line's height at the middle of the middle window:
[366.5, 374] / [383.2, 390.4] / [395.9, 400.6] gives 0.788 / 19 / 21.7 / 20.6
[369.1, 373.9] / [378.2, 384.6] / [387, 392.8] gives 0.360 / 18.6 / 20.1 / 19.4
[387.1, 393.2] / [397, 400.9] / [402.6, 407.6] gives -0.056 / 19.5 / 27.2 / 24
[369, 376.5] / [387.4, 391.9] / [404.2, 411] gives 0.392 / 18.5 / 27.1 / 22.6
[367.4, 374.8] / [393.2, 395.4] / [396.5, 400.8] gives 0.565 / 18.4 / 22.5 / 21.9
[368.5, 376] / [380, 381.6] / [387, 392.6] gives -0.193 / 18.4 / 20.3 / 19.3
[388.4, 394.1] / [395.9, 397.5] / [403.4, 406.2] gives 0.635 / 18.4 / 27.9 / 22.2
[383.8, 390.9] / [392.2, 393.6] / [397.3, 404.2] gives 0.611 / 19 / 26.9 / 22.3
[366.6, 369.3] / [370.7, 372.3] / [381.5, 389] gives 0.057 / 20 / 17.1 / 19.4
